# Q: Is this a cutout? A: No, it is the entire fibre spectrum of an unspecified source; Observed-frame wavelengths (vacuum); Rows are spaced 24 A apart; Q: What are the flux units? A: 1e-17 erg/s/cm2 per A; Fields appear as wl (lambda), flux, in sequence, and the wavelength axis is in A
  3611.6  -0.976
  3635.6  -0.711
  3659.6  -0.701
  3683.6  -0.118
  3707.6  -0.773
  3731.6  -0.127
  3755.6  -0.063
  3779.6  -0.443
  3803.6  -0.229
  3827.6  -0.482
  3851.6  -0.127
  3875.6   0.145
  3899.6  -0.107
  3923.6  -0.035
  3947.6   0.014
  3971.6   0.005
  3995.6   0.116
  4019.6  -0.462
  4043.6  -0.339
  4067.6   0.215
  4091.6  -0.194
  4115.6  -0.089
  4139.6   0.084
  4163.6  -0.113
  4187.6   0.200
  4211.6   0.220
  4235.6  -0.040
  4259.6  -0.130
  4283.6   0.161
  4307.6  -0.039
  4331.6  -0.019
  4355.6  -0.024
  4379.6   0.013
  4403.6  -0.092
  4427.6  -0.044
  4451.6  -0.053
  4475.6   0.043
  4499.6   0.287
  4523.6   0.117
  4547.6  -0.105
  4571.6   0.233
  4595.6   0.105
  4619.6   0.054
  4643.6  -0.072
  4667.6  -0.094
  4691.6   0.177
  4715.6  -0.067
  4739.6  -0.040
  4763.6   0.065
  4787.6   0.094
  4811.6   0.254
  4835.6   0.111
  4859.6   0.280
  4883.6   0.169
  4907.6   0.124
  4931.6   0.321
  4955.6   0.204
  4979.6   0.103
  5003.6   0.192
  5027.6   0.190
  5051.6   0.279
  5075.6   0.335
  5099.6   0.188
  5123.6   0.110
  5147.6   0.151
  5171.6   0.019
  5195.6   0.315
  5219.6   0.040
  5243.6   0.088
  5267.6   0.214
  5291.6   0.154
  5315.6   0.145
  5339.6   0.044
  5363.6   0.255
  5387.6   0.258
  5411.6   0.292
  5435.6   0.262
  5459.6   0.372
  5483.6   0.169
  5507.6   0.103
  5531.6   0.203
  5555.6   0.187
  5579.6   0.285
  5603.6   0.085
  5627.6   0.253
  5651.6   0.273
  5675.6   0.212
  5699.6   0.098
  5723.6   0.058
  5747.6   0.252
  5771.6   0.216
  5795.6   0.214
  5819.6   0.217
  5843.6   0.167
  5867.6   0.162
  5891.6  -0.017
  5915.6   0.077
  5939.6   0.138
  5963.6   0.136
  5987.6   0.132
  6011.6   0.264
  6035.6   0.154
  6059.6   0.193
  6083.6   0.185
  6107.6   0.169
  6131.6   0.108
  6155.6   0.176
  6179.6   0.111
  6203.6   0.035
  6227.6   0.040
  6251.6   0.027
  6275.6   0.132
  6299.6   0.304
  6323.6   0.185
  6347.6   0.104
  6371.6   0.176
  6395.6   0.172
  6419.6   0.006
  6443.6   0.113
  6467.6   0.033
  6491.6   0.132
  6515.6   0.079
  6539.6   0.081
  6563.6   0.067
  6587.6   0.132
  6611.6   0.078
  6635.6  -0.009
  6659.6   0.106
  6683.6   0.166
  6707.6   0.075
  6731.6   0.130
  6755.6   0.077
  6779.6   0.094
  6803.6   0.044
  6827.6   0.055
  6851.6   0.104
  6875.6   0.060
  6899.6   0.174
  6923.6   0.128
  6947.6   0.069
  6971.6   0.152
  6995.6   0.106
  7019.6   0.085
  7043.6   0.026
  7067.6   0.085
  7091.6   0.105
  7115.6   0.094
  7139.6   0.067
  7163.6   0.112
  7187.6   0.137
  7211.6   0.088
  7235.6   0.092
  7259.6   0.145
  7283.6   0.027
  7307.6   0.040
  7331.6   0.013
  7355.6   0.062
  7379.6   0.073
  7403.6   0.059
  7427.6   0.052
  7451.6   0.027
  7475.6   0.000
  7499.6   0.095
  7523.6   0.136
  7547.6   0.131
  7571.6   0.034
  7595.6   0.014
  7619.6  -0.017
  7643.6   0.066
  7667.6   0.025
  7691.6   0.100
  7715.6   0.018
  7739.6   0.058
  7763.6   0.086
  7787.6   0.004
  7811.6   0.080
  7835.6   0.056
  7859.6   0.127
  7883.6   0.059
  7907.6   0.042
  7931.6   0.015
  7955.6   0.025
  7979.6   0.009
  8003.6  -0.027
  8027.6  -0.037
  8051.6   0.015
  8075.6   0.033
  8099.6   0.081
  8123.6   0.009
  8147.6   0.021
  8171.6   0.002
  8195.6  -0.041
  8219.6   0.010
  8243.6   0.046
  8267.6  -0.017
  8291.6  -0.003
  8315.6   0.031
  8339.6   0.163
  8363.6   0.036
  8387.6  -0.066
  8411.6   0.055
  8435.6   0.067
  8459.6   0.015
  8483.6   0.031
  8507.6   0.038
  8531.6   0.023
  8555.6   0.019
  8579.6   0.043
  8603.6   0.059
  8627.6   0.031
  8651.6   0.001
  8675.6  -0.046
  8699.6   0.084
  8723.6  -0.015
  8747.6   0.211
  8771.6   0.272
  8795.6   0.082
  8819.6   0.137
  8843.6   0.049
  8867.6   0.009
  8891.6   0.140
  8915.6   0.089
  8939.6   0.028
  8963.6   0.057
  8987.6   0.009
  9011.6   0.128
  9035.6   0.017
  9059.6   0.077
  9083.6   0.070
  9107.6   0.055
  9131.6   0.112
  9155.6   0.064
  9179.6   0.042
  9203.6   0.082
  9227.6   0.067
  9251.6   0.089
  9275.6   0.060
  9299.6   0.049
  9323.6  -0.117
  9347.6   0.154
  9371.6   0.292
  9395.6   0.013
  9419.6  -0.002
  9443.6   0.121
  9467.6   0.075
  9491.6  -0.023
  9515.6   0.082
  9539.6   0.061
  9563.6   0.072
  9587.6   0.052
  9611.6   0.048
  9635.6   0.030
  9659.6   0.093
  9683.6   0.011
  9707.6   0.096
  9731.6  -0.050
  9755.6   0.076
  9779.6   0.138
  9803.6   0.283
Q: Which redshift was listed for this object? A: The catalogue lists 1.349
